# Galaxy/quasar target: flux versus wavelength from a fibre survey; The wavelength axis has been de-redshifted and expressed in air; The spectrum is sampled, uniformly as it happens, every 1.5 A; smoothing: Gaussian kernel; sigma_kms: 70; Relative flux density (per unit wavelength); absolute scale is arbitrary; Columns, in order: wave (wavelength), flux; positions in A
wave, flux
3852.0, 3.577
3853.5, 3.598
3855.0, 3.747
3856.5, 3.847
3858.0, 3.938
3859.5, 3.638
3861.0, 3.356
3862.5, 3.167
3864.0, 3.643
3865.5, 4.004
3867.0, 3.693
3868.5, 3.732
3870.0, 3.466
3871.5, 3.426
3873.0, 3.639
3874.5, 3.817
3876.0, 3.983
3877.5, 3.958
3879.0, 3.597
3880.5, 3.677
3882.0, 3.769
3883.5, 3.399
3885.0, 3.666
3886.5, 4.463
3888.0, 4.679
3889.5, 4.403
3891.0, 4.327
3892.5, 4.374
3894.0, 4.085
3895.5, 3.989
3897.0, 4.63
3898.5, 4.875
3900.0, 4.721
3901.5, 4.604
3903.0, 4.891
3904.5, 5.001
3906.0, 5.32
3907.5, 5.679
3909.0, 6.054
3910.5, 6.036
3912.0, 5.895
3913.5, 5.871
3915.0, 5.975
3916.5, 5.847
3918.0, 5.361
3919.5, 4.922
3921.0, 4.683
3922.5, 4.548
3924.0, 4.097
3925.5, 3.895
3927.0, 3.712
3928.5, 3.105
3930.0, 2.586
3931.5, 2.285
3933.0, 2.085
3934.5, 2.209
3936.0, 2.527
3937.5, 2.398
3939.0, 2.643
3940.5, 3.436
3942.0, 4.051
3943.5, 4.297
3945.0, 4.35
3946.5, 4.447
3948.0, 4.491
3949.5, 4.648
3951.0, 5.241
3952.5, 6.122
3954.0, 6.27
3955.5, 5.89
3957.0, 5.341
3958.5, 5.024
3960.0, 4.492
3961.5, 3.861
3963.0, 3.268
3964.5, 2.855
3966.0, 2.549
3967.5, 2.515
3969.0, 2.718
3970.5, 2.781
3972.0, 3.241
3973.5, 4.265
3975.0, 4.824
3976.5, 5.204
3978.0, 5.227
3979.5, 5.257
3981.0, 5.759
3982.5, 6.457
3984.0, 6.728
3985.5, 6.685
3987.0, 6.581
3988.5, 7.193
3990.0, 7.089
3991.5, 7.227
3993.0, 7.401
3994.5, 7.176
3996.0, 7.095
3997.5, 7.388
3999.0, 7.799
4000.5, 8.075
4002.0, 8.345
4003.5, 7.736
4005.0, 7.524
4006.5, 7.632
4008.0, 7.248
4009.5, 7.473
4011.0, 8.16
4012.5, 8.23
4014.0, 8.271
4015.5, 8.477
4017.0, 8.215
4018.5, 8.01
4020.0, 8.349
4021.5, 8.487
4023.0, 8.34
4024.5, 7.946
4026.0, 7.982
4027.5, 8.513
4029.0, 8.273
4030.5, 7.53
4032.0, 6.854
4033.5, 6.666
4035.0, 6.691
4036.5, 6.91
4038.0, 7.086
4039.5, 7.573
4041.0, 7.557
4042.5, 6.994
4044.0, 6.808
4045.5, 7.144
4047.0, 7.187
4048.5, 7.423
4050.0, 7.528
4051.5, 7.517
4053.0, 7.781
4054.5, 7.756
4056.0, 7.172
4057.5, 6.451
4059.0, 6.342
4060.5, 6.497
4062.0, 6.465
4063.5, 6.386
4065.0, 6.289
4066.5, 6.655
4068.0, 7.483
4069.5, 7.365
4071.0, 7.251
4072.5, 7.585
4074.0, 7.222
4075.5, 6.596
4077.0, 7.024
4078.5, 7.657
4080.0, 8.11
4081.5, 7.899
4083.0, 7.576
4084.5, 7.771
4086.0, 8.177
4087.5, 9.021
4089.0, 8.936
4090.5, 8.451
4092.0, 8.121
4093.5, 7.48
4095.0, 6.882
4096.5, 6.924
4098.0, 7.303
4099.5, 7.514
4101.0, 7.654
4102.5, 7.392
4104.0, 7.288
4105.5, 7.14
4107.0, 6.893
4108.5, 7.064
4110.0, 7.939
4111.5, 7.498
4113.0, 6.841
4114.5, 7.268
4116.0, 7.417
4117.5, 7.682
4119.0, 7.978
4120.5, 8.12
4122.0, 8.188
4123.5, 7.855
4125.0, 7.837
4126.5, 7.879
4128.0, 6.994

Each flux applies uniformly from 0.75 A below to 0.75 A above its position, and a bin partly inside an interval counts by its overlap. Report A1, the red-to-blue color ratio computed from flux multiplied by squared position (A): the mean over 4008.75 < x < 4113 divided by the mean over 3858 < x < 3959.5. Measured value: 1.9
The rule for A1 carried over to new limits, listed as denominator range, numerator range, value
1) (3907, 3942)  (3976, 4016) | 1.79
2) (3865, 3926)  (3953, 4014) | 1.38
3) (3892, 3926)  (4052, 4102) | 1.60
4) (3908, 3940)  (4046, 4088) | 1.89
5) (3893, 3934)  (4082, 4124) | 1.83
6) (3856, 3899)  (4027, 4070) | 1.99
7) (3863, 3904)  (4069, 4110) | 2.07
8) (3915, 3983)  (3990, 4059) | 1.90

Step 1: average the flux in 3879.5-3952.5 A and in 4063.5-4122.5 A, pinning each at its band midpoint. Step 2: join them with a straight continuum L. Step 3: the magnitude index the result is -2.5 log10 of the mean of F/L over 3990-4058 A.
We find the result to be -0.21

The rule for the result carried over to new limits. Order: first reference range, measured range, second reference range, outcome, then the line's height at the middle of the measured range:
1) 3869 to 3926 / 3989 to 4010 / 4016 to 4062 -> -0.13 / 6.64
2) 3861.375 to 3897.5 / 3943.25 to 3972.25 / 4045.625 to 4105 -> 0.23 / 5.29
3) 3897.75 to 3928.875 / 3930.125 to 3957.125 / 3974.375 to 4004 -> 0.41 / 5.72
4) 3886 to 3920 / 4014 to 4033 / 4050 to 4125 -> -0.22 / 6.6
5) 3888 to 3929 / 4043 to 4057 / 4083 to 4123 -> -0.07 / 6.89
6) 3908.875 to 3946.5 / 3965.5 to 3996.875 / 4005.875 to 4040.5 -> 0.15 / 6.16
